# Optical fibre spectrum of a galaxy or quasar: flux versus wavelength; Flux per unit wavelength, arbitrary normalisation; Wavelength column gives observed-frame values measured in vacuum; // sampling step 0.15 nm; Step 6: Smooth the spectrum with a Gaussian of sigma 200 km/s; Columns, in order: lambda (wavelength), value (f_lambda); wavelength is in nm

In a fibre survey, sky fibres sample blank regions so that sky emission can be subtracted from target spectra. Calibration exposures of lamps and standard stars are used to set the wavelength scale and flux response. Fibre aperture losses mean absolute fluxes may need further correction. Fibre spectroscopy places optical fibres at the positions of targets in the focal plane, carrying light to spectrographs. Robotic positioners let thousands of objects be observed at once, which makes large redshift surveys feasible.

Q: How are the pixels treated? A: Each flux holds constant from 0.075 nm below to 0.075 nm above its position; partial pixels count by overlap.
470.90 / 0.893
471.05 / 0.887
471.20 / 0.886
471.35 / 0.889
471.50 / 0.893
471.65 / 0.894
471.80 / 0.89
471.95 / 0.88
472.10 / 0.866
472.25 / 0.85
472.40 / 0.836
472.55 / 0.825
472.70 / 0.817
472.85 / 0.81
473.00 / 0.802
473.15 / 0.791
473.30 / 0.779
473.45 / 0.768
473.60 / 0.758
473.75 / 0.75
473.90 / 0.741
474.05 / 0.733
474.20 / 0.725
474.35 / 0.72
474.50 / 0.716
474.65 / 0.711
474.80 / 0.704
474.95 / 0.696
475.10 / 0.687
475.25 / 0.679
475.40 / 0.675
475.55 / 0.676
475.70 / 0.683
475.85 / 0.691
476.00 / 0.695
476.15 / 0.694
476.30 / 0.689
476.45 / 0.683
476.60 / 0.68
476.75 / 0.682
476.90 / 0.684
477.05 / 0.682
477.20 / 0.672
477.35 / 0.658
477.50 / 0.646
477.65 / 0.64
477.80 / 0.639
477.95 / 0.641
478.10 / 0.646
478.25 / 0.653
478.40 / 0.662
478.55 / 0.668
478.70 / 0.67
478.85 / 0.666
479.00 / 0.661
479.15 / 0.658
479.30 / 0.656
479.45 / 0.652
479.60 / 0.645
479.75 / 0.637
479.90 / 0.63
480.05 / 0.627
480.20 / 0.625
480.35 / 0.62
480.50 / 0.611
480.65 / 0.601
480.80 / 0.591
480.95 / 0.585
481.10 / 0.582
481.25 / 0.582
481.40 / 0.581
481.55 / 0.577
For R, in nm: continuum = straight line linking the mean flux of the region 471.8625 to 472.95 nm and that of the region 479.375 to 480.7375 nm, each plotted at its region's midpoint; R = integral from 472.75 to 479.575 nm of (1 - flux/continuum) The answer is 0.37 nm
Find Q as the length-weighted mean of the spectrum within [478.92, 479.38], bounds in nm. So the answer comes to 0.658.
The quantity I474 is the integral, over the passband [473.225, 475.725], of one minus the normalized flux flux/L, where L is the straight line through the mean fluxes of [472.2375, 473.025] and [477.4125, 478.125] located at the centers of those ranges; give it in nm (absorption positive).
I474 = 0.13 nm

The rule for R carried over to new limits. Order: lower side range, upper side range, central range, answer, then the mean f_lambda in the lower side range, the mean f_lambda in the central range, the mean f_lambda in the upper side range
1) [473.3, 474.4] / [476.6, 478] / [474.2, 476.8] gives 0.05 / 0.745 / 0.693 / 0.662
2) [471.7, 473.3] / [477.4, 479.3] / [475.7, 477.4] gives 0.06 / 0.835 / 0.683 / 0.654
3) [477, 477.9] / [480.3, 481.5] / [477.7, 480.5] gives -0.09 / 0.655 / 0.647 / 0.593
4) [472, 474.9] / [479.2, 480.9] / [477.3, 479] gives 0.04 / 0.774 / 0.654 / 0.627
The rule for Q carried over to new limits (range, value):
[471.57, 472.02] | 0.888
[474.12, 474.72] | 0.718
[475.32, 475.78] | 0.678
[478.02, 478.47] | 0.653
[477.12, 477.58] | 0.659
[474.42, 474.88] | 0.71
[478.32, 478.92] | 0.666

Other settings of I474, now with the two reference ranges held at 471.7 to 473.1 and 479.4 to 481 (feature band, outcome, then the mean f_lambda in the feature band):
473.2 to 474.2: 0.06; 0.753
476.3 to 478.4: 0.11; 0.663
